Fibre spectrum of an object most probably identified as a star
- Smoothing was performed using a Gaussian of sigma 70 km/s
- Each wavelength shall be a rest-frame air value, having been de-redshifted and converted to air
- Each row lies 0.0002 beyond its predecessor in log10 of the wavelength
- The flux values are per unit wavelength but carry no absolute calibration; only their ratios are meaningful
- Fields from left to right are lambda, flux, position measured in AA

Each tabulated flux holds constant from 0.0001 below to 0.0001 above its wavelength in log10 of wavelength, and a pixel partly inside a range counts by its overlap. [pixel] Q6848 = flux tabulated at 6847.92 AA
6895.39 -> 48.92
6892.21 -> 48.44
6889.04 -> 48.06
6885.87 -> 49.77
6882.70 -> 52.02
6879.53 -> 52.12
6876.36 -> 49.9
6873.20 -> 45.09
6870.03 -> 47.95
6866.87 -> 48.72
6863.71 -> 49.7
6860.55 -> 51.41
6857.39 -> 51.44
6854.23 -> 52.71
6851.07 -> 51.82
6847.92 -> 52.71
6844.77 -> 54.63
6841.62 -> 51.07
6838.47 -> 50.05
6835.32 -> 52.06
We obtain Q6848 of 52.71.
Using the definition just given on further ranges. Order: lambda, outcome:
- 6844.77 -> 54.63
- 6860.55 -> 51.41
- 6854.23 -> 52.71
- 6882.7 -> 52.02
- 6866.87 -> 48.72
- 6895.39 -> 48.92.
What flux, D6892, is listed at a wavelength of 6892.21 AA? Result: 48.44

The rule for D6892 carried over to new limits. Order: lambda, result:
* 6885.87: 49.77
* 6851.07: 51.82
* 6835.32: 52.06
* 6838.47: 50.05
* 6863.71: 49.7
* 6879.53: 52.12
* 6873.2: 45.09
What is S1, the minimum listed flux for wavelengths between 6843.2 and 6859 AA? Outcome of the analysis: 51.44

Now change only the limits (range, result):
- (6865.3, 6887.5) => 45.09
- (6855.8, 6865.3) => 49.7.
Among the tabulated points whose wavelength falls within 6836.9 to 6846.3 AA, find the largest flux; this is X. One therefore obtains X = 54.63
